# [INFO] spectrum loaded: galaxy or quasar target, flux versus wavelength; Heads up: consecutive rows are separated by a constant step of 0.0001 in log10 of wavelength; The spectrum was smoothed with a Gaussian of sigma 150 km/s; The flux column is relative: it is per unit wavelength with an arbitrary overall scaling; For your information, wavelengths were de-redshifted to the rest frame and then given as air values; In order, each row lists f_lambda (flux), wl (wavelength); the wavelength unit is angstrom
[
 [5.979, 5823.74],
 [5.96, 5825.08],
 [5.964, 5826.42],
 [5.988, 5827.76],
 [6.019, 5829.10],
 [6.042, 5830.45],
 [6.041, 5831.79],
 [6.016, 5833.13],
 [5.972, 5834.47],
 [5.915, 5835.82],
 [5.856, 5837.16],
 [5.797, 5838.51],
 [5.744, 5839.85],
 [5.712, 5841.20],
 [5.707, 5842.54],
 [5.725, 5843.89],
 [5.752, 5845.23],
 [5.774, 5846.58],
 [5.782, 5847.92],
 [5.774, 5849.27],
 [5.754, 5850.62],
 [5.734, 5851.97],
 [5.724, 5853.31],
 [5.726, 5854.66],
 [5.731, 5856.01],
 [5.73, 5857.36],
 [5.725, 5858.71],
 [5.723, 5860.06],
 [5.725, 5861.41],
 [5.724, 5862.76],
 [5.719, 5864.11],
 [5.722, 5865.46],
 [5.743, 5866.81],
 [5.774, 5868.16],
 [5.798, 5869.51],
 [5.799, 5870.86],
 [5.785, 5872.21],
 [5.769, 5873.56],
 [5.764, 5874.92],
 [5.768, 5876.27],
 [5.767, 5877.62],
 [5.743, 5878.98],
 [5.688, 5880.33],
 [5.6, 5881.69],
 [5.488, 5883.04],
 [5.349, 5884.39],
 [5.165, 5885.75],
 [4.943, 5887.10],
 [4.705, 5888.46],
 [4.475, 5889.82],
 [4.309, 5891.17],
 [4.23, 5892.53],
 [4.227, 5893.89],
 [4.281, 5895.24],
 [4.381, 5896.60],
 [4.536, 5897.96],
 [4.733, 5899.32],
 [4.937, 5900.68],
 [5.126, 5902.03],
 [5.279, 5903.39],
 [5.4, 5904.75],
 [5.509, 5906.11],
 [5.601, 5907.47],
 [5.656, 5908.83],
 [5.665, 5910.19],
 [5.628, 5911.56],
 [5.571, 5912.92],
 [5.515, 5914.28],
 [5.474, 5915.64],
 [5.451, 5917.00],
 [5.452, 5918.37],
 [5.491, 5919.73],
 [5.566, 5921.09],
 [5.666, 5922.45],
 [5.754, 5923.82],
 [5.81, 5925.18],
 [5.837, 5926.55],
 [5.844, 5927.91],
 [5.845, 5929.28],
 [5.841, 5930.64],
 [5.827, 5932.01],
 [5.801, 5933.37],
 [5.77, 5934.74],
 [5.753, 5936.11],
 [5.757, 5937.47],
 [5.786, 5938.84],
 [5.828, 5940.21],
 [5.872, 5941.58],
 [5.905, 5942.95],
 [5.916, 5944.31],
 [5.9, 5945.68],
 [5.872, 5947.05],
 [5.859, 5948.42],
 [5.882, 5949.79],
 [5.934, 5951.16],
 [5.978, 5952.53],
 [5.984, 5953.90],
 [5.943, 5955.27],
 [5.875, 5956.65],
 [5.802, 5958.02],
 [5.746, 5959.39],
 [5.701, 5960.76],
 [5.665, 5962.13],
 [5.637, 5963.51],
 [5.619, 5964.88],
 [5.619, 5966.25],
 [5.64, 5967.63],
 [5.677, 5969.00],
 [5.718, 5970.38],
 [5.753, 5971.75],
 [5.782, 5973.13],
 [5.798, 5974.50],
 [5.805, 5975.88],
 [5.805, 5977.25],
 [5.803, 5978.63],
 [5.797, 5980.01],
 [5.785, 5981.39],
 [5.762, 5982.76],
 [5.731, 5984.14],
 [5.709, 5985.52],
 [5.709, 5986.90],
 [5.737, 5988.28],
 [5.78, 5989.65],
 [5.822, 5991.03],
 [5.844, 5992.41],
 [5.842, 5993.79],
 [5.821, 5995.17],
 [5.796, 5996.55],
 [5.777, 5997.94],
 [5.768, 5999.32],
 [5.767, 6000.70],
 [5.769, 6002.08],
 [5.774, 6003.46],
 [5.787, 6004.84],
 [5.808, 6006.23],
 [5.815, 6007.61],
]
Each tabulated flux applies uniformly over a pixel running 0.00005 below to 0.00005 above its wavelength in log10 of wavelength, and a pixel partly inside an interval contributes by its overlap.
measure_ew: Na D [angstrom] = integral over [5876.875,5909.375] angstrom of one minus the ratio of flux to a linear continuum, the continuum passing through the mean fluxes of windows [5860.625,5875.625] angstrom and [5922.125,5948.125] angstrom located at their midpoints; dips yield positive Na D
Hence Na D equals 4.1 angstrom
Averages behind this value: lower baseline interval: 5.76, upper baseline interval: 5.82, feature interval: 5.05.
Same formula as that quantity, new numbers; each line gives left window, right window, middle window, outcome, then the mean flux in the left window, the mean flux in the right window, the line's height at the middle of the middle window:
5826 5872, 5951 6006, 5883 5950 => 4.4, 5.81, 5.77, 5.79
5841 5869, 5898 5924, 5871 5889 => 0.3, 5.74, 5.42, 5.6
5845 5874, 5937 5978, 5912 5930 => 0.5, 5.75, 5.8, 5.78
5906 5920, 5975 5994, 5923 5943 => -0.7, 5.55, 5.78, 5.61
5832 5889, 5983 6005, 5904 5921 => 0.6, 5.69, 5.78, 5.73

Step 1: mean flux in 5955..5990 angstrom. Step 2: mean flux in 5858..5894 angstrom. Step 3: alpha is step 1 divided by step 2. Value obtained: 1.06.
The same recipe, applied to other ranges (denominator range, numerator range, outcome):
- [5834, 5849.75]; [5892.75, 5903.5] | 0.80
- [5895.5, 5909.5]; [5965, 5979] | 1.13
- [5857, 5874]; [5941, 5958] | 1.03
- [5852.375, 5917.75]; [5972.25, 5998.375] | 1.08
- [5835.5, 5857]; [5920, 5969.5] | 1.01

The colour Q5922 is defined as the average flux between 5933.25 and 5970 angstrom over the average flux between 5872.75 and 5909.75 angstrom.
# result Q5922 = 1.13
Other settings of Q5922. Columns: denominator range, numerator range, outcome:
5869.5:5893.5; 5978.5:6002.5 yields 1.09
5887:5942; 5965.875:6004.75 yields 1.08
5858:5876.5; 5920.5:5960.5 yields 1.01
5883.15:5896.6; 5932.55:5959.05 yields 1.26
